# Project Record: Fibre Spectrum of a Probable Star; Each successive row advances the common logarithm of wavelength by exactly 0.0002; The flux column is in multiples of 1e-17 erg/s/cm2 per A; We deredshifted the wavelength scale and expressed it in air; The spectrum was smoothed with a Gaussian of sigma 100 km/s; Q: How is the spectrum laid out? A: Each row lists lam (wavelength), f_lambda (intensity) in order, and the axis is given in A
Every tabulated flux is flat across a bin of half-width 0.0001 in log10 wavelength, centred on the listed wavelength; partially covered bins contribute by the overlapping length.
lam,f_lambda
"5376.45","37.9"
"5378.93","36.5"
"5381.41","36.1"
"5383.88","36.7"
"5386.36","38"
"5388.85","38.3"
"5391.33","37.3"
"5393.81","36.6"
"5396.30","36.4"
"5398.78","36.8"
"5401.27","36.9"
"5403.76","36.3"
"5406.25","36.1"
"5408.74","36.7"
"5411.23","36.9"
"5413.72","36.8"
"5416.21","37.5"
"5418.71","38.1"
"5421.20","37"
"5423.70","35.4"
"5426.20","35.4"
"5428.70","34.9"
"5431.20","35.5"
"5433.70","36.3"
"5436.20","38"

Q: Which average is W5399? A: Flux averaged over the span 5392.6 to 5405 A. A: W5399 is 36.6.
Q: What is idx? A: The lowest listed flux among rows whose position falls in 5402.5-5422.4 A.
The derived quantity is 36.1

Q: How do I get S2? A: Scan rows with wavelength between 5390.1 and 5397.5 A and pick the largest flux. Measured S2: 37.3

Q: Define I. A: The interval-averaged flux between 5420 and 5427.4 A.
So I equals 35.9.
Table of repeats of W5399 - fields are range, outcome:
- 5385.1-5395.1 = 37.5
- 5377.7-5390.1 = 37.1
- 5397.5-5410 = 36.6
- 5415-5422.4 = 37.5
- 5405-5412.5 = 36.6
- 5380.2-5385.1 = 36.5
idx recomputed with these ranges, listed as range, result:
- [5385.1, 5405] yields 36.3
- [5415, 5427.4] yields 35.4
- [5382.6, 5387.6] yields 36.7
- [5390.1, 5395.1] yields 36.6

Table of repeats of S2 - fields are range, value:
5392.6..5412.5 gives 36.9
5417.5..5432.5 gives 38.1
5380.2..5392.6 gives 38.3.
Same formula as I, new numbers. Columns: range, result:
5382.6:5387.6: 37.4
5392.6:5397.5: 36.5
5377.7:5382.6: 36.3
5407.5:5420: 37.2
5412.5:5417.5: 37.1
